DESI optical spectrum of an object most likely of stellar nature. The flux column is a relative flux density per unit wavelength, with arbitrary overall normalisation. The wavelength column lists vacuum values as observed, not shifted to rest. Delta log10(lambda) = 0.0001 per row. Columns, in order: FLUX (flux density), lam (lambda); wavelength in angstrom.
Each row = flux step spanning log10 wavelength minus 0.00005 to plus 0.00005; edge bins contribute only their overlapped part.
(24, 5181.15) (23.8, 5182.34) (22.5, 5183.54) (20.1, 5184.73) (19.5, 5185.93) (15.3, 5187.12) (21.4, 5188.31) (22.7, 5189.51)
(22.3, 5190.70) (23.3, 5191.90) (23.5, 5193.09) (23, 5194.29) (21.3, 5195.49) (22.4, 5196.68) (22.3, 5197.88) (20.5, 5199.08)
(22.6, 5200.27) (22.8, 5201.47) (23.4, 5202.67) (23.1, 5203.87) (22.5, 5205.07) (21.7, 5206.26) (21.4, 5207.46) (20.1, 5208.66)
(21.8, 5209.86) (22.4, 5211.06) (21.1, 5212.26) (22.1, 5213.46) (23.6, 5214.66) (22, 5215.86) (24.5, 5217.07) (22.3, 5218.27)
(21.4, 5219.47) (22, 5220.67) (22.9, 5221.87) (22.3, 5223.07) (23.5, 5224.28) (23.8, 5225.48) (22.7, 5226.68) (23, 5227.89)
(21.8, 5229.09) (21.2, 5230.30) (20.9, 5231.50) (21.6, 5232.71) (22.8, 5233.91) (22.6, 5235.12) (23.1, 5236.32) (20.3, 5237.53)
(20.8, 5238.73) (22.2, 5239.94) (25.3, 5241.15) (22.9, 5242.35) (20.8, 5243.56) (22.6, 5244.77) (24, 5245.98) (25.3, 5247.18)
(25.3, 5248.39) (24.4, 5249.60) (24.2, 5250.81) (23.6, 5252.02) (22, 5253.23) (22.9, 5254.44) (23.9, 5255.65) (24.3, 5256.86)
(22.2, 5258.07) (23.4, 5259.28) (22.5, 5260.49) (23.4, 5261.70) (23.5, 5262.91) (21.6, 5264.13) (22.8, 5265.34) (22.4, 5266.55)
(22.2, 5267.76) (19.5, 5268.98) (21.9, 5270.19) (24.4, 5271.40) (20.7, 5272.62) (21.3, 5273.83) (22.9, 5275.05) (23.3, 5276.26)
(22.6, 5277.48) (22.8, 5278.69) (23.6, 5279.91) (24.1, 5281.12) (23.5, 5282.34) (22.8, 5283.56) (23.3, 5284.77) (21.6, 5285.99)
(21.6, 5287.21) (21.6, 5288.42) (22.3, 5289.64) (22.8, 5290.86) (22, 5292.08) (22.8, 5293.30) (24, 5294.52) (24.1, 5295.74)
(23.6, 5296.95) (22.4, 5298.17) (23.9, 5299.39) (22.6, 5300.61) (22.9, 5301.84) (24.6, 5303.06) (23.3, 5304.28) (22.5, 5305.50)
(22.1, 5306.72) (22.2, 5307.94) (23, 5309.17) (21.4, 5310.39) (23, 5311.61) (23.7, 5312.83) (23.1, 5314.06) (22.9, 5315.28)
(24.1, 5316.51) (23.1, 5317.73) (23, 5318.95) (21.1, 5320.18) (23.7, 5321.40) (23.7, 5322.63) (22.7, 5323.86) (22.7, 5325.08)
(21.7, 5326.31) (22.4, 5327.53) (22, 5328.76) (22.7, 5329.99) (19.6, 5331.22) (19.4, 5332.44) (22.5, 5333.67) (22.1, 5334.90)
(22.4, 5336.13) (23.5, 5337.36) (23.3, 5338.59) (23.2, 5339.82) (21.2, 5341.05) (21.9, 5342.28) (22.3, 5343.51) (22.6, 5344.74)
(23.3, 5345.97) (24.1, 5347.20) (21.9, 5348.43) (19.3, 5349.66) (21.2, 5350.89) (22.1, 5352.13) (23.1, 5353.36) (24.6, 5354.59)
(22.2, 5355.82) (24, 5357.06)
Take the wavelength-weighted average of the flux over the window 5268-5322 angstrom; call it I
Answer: 22.8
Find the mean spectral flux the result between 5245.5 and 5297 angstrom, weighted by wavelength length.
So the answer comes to 22.9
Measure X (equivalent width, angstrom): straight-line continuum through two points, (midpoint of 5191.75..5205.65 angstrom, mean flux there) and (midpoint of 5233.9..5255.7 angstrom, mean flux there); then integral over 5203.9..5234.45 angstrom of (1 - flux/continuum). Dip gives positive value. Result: 0.7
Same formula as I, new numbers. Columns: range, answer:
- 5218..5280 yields 22.7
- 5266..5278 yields 22.1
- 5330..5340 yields 22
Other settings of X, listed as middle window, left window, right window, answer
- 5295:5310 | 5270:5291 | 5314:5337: -0.4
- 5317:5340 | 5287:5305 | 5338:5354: 0.2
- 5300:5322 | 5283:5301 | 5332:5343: -0.4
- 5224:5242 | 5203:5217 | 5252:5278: -0.1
